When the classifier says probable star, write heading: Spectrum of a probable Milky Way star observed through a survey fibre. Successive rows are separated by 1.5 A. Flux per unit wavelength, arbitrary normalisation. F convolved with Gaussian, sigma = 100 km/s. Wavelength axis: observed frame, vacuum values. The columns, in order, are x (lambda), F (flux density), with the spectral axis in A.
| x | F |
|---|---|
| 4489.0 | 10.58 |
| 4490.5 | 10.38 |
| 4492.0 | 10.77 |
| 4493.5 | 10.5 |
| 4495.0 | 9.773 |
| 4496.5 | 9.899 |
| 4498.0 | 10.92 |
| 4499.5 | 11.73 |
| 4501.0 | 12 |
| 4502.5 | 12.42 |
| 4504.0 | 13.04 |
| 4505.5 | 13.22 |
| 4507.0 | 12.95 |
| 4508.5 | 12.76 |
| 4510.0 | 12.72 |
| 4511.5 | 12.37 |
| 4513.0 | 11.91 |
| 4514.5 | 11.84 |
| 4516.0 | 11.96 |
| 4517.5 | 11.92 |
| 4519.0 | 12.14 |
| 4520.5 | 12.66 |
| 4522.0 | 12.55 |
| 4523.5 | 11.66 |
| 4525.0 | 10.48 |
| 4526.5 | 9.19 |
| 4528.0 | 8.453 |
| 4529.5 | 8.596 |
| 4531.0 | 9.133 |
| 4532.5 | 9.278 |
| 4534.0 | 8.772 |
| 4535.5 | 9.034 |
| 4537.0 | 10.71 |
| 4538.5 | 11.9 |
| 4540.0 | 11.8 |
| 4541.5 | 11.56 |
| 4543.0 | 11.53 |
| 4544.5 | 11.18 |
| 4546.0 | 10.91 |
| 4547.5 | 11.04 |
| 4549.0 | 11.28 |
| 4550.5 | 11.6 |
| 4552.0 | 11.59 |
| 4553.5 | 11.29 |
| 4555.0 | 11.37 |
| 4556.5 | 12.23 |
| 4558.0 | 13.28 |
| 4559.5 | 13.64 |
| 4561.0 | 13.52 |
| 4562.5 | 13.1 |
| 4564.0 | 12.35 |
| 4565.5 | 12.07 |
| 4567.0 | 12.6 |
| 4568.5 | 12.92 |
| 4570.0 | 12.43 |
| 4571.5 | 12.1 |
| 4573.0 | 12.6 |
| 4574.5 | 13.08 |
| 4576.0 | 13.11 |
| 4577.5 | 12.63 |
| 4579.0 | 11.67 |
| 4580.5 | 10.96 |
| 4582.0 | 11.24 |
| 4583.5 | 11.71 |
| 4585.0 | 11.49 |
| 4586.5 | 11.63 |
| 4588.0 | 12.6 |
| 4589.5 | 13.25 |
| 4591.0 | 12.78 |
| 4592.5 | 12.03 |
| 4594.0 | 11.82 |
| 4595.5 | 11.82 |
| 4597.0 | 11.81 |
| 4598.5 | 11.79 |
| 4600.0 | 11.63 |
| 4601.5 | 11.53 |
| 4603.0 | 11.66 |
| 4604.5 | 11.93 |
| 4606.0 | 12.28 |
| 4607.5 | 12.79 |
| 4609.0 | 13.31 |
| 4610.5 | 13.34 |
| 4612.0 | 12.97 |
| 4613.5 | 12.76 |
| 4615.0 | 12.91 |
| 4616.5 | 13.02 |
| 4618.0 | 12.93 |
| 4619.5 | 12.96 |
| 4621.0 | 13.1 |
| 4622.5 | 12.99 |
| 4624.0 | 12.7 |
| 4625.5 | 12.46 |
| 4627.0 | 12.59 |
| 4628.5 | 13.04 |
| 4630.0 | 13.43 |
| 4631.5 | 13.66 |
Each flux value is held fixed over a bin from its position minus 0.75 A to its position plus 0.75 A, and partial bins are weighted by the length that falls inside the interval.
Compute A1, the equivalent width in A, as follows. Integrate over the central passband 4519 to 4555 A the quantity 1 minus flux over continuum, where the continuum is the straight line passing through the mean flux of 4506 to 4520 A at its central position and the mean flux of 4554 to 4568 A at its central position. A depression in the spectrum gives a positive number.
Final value 5.02 A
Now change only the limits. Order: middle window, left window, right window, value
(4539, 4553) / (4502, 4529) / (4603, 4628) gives 0.9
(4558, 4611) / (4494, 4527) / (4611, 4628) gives 0.8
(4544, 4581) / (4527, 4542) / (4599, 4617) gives -4.5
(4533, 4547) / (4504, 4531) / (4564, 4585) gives 1.2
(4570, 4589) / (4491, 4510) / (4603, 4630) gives 0.5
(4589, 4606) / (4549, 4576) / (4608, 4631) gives 1.0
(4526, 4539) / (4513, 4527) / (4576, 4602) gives 2.6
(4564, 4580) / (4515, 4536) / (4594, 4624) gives -1.2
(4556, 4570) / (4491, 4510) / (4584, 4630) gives -0.8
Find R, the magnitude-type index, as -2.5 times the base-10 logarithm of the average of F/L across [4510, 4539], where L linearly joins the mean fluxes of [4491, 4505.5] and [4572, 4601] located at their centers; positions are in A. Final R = 0.07 mag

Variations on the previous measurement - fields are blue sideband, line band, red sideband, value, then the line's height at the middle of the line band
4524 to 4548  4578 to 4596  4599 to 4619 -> -0.01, 11.8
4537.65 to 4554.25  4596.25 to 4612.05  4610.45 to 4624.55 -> 0.04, 12.7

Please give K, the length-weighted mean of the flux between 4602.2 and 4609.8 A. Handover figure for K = 12.4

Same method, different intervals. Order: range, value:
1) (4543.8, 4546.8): 11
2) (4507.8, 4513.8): 12.4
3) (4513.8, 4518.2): 11.9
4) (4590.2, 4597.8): 12.1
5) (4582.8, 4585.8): 11.6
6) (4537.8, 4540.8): 11.8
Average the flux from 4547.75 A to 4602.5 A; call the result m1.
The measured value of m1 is 12.2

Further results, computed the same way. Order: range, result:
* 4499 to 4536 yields 11.3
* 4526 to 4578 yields 11.5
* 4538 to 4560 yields 11.7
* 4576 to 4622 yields 12.3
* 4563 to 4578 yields 12.6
